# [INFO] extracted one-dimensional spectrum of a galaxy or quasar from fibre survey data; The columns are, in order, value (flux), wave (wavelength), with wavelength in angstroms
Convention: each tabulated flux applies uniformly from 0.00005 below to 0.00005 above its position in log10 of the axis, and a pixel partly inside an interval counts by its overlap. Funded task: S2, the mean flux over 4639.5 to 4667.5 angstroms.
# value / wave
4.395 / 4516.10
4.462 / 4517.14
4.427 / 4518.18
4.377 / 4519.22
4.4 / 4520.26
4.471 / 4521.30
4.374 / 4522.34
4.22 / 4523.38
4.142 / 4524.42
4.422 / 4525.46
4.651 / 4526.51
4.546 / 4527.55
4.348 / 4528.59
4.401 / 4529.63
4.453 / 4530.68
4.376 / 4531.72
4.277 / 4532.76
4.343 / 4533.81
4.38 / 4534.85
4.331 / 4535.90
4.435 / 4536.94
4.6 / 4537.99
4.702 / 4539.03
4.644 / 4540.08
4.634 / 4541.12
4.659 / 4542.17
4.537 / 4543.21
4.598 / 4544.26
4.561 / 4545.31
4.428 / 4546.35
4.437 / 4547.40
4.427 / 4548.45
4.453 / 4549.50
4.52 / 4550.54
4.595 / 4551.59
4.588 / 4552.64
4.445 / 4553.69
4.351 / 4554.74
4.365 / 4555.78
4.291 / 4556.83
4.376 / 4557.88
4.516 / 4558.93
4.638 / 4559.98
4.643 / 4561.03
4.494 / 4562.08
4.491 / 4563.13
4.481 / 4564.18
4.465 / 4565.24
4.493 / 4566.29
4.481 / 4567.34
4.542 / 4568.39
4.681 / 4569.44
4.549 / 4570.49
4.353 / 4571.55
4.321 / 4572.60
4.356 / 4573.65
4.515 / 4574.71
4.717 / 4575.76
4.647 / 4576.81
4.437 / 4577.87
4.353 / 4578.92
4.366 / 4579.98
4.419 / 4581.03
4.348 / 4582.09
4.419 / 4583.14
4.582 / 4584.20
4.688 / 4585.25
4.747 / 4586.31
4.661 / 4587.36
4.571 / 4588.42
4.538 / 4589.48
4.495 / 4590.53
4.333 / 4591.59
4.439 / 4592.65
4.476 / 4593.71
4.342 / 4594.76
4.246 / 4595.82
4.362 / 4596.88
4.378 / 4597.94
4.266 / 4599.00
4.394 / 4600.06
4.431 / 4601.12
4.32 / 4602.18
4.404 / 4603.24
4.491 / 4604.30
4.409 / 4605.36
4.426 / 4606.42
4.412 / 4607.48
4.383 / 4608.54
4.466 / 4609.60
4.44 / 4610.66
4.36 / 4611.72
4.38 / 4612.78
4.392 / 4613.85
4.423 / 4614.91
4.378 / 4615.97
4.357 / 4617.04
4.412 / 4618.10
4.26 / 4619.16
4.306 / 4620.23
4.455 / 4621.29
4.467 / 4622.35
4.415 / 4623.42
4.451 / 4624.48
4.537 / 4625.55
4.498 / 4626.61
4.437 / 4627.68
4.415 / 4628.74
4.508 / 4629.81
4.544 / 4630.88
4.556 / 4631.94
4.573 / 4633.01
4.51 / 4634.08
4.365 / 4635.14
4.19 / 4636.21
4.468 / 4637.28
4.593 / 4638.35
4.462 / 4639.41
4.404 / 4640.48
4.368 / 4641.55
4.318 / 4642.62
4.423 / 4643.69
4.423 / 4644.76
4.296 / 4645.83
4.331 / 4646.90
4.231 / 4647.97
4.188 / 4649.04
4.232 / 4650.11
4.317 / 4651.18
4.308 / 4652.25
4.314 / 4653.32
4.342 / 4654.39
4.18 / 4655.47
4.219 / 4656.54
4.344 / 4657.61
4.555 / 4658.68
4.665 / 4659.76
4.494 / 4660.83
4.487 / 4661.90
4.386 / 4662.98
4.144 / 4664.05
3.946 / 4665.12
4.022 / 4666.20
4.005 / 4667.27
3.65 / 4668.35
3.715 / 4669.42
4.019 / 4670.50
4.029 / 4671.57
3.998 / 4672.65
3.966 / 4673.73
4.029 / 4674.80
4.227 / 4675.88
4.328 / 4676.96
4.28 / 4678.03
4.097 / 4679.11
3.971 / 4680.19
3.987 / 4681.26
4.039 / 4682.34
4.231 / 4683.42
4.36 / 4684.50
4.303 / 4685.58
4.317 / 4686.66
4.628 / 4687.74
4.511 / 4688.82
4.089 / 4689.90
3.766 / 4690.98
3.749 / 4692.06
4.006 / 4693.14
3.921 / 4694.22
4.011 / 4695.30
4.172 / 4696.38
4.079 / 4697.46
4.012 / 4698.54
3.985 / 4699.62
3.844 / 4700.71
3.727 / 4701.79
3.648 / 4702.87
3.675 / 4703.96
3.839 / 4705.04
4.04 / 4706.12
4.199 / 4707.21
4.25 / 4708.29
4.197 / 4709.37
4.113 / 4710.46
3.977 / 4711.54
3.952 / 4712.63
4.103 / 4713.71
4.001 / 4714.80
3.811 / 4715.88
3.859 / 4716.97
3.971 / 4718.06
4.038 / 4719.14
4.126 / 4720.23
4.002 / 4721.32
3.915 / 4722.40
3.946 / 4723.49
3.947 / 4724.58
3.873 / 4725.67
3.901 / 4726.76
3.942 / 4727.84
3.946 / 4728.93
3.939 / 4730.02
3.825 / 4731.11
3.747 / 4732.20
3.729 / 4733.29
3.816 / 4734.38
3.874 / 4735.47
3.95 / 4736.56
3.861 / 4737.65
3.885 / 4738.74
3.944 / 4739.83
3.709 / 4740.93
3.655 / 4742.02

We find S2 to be 4.31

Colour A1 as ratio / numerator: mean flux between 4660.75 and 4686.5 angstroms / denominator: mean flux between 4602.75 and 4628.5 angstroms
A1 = 0.93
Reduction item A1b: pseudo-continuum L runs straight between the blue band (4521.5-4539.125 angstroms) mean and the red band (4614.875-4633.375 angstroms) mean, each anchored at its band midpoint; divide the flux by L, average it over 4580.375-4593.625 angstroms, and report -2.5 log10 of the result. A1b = -0.021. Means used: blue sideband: 4.41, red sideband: 4.44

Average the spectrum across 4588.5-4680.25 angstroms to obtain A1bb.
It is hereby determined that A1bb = 4.33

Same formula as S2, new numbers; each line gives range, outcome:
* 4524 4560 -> 4.47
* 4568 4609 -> 4.46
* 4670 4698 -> 4.12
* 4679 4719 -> 4.04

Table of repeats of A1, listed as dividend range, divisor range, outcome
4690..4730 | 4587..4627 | 0.90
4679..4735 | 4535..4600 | 0.89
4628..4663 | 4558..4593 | 0.98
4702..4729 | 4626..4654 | 0.90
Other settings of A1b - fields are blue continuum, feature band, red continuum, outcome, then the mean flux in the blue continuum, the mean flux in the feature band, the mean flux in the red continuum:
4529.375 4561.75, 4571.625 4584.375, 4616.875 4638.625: 0.00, 4.48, 4.45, 4.44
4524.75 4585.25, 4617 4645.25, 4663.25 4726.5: -0.05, 4.48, 4.44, 4.03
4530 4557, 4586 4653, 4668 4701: -0.04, 4.48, 4.41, 4.08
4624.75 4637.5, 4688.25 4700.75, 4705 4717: 0.03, 4.46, 4.02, 4.04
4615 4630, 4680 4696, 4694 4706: -0.04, 4.42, 4.13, 3.91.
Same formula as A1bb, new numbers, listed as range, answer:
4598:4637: 4.42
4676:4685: 4.16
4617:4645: 4.44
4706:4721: 4.04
